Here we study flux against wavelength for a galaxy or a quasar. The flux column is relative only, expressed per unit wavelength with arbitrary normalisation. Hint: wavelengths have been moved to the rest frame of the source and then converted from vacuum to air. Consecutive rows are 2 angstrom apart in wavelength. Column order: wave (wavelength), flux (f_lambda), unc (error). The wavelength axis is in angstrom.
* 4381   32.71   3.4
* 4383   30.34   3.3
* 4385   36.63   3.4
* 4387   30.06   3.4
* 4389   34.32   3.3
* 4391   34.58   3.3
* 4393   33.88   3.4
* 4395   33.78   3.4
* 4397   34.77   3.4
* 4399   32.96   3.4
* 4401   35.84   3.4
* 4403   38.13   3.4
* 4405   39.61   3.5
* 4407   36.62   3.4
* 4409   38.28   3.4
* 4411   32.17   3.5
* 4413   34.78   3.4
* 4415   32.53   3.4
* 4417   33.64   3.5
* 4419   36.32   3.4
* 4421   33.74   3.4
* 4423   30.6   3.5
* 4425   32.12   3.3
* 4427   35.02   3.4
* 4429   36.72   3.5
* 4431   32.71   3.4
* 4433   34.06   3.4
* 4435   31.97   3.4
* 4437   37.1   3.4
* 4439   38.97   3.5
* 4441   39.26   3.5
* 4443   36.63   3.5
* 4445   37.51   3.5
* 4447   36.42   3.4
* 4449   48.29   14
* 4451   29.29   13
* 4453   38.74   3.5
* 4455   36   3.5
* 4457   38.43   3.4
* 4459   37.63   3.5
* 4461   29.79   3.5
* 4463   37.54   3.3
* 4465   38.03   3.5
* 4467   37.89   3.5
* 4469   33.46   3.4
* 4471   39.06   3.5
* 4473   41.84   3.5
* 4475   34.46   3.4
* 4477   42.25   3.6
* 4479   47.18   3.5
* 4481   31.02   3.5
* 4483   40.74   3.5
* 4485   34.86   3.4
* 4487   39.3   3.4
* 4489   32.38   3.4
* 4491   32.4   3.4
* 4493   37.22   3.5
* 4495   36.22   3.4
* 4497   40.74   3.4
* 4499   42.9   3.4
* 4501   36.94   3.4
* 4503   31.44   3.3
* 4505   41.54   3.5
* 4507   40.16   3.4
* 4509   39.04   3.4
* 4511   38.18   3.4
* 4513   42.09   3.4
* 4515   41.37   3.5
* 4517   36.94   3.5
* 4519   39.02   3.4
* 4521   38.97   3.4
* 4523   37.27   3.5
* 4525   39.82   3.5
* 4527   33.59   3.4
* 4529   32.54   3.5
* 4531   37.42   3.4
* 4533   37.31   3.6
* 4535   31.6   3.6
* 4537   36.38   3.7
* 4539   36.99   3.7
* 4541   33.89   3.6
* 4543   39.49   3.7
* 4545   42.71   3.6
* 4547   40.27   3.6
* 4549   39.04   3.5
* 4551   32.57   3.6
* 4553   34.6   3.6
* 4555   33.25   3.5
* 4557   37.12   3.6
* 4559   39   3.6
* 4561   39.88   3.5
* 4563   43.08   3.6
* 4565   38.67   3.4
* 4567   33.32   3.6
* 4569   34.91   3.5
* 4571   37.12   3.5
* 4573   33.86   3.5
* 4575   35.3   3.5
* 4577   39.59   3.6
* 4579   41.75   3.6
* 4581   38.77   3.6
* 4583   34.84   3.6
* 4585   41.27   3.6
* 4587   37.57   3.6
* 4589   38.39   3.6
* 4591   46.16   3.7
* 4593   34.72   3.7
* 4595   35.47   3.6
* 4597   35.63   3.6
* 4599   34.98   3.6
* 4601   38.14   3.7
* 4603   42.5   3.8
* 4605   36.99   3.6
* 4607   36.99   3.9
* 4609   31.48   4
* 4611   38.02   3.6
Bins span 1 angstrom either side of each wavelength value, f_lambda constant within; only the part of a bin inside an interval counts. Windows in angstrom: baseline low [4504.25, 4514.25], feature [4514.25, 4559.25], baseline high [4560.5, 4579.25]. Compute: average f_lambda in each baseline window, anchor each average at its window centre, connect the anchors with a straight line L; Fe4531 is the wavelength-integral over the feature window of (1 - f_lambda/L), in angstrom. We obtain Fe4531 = 2.4 angstrom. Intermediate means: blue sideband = 40.2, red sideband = 37.5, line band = 36.9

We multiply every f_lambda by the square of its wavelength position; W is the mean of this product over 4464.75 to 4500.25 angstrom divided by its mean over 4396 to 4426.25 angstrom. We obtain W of 1.12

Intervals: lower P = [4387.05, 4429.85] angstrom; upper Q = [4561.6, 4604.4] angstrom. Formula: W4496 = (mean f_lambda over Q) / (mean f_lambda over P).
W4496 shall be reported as 1.09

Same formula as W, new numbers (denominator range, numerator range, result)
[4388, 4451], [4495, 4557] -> 1.11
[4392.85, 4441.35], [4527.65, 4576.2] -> 1.11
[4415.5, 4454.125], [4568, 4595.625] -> 1.13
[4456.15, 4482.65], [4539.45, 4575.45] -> 1.03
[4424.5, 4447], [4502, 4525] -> 1.12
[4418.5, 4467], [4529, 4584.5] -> 1.08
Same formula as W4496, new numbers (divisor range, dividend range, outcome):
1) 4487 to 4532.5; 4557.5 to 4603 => 1.01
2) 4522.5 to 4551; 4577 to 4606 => 1.04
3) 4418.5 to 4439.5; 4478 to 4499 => 1.09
